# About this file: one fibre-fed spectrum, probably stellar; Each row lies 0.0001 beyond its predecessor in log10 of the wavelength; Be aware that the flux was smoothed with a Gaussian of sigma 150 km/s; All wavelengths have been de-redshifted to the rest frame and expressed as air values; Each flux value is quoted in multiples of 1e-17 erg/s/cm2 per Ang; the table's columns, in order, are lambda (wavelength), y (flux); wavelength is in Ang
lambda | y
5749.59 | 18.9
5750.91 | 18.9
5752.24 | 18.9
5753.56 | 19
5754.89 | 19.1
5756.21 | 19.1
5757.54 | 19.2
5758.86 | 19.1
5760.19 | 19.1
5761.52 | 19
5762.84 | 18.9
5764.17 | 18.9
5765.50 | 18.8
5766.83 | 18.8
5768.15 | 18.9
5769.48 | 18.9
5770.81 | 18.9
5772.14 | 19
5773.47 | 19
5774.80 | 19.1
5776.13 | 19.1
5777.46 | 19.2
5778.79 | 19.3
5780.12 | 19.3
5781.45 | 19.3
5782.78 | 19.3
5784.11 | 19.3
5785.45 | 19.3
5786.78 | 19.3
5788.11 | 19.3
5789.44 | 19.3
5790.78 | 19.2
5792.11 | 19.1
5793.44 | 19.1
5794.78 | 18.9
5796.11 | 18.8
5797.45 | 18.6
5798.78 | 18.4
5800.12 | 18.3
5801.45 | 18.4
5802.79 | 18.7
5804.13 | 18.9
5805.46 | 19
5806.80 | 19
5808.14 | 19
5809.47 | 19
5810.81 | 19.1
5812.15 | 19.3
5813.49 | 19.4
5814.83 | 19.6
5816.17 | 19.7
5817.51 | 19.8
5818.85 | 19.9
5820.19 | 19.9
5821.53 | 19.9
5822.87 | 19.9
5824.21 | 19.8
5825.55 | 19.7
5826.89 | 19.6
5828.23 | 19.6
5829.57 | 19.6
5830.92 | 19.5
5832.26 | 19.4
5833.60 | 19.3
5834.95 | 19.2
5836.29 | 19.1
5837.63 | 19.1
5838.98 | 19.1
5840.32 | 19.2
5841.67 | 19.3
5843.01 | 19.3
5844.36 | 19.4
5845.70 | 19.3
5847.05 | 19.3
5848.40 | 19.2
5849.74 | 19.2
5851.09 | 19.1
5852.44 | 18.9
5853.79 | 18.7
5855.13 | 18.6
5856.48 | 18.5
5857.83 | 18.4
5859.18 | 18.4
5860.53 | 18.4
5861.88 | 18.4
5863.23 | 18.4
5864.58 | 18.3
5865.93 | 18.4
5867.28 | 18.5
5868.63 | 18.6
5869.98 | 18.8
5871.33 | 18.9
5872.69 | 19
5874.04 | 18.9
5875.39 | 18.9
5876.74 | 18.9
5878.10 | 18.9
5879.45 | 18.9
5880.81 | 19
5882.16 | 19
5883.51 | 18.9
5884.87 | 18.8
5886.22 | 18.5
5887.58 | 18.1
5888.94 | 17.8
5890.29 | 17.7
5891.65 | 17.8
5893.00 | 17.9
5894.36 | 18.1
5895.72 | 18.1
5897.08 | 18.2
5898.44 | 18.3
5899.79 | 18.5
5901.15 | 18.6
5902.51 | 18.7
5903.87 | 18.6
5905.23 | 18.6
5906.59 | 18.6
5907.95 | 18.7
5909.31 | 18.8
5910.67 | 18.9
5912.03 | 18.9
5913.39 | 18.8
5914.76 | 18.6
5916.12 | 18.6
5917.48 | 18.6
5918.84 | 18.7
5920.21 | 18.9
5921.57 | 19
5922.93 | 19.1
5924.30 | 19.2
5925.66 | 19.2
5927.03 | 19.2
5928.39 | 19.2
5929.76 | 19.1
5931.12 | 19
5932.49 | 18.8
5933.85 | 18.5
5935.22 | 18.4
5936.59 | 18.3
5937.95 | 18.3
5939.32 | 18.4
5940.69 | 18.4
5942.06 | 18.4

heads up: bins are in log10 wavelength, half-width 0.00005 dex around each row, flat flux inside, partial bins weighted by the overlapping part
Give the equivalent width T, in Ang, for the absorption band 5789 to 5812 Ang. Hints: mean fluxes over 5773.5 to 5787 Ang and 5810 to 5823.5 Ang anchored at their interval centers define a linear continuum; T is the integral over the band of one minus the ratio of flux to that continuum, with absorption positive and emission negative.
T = 0.7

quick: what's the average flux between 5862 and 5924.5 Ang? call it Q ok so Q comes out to 18.6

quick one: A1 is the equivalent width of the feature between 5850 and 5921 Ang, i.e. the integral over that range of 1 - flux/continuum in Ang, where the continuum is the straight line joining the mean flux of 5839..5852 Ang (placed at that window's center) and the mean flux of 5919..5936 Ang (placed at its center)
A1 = 1.9 Ang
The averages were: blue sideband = 19.2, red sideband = 18.9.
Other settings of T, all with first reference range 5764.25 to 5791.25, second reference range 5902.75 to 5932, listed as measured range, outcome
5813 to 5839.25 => -0.7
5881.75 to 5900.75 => 0.7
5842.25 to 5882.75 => 0.3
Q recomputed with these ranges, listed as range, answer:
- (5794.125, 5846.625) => 19.3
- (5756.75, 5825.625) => 19.1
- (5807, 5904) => 18.9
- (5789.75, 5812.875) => 18.9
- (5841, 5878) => 18.8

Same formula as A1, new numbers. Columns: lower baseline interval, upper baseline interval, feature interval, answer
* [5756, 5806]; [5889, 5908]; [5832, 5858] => -0.7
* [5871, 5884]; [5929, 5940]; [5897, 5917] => 0.1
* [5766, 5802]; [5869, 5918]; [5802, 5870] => -1.2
